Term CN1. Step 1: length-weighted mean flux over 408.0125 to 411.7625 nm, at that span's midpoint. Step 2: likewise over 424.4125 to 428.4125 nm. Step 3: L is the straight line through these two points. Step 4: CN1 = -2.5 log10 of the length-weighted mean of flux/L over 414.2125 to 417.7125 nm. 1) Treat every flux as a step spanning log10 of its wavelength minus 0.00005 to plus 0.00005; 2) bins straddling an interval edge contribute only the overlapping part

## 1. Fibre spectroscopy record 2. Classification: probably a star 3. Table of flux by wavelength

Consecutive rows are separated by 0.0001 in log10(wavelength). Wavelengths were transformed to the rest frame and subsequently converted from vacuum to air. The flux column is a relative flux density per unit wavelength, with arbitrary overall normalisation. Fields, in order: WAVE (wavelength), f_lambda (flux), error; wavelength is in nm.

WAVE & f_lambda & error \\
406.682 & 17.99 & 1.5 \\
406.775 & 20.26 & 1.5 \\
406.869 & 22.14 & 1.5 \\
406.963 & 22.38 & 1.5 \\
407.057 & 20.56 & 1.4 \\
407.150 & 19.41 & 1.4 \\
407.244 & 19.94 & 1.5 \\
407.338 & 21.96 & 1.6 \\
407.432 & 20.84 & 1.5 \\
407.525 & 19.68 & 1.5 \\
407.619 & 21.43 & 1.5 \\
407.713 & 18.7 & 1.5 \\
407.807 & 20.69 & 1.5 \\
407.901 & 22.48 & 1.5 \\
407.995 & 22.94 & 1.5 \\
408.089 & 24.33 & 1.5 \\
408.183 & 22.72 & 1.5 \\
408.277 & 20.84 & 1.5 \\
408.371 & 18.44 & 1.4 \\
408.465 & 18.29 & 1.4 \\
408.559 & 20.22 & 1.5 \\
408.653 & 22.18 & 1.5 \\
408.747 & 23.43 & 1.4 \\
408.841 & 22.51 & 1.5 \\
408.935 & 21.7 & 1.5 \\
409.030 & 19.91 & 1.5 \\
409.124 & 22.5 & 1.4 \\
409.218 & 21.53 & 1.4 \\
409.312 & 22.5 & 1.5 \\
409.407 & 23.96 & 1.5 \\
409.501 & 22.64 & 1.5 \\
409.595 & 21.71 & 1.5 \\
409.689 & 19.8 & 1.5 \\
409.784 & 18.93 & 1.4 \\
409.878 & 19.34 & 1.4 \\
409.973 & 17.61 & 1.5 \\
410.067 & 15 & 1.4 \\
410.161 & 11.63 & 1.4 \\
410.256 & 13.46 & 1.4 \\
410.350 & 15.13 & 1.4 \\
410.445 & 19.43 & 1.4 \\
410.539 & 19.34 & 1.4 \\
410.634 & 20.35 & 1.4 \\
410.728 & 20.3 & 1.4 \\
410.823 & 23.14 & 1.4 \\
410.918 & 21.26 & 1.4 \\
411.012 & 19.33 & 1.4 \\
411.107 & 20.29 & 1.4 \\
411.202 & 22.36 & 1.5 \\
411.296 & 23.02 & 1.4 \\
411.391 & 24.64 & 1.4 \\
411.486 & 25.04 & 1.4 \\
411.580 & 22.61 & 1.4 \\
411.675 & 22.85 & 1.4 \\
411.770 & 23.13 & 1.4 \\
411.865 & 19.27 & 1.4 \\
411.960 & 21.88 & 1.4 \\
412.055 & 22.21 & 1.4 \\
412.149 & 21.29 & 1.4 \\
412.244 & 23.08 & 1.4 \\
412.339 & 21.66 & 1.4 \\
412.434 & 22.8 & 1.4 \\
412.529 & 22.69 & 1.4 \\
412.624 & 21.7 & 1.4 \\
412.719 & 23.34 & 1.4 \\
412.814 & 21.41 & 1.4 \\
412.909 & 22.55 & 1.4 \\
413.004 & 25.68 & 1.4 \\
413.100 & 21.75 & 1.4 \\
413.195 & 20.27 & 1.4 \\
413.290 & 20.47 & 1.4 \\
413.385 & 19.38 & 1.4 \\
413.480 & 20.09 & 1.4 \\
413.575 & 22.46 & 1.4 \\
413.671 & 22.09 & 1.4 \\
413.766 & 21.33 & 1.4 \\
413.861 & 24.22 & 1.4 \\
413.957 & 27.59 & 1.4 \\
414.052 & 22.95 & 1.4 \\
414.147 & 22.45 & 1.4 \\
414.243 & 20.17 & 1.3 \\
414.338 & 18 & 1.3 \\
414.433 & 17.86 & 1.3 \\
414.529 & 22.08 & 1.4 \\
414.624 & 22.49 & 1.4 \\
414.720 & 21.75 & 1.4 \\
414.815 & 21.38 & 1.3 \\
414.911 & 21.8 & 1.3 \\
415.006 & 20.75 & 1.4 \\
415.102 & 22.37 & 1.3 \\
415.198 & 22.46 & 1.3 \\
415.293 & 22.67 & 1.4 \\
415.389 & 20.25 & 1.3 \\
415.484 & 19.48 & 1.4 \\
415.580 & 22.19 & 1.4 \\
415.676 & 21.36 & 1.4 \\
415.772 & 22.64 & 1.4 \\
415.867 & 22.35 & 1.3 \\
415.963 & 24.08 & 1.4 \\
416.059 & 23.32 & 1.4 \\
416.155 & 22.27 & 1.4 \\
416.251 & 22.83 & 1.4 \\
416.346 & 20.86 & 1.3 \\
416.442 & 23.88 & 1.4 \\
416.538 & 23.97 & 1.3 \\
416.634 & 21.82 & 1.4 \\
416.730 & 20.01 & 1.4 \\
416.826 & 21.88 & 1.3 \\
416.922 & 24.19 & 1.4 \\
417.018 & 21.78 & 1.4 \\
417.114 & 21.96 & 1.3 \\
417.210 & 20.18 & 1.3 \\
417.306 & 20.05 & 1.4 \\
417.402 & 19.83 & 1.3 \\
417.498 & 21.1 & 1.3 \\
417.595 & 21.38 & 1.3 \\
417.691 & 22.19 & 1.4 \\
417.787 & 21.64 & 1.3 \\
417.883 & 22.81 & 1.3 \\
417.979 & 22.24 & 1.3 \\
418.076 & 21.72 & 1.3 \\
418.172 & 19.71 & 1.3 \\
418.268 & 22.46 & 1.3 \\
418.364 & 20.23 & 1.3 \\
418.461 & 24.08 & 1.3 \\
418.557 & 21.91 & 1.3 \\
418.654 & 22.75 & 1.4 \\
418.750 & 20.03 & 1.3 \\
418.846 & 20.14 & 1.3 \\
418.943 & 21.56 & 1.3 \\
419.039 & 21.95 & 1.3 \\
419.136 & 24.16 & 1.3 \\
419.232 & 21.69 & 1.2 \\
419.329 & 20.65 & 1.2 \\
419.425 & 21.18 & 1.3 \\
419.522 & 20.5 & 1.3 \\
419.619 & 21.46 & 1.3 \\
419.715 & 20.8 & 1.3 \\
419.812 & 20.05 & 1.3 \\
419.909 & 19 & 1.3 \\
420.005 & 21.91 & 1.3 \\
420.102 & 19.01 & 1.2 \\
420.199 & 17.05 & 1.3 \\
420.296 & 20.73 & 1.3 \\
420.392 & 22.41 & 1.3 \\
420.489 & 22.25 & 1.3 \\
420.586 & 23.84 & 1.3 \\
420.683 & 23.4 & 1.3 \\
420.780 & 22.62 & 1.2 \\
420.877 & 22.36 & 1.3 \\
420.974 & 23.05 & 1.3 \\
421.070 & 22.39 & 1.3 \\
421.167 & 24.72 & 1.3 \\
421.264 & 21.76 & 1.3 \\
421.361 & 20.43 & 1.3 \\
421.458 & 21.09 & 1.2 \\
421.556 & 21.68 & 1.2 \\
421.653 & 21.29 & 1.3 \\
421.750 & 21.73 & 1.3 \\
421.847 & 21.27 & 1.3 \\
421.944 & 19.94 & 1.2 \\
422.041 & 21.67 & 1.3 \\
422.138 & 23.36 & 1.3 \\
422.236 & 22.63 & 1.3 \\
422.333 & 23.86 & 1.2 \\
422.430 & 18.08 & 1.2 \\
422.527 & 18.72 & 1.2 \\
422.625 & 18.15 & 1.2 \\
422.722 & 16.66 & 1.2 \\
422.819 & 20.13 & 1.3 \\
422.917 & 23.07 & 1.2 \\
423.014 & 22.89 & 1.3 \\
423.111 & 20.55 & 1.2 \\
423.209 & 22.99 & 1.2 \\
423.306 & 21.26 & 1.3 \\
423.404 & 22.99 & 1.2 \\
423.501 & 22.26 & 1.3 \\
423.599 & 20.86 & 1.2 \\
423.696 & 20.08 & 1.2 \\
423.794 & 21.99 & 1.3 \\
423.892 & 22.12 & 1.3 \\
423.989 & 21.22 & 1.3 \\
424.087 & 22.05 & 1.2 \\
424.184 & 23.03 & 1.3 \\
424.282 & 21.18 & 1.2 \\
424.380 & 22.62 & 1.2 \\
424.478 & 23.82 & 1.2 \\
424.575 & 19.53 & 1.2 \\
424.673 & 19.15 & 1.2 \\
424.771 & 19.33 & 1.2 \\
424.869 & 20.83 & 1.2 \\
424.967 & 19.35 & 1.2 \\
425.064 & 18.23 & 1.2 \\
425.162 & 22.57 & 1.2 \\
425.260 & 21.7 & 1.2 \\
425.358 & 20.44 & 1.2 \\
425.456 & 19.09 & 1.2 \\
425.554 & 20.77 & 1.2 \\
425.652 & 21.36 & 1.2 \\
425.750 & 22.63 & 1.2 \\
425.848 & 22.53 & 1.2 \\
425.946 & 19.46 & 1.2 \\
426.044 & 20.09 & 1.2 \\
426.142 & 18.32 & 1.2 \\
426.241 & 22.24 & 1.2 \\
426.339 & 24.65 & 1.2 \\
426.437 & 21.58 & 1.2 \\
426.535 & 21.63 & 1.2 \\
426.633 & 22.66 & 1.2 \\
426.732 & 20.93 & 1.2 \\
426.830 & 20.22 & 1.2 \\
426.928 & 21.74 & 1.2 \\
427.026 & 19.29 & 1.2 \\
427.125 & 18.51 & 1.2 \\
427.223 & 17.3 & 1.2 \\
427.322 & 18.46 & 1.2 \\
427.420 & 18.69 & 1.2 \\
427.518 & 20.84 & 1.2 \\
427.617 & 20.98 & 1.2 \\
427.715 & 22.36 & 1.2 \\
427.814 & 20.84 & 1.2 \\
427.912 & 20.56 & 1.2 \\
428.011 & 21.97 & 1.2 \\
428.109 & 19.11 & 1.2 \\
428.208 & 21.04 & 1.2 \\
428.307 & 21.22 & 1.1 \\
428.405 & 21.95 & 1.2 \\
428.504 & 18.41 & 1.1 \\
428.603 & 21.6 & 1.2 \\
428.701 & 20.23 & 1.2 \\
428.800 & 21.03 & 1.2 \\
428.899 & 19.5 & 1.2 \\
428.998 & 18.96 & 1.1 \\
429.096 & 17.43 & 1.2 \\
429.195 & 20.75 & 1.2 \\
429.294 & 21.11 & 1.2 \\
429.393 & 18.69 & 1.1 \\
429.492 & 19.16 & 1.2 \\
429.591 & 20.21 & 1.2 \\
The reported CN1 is -0.048 mag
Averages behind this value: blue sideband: 20.7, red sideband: 20.7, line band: 21.6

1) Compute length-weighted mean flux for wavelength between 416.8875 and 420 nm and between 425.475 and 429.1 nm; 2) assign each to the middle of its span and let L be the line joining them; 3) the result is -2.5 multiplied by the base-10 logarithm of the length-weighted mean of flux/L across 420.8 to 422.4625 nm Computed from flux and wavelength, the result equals -0.04 mag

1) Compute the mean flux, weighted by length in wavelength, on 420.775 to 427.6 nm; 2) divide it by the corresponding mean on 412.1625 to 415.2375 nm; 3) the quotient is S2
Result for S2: 0.96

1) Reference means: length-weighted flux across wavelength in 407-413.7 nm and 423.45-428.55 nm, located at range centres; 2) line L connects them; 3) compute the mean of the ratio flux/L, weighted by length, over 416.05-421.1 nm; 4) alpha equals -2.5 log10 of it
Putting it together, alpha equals -0.04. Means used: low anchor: 21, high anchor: 20.8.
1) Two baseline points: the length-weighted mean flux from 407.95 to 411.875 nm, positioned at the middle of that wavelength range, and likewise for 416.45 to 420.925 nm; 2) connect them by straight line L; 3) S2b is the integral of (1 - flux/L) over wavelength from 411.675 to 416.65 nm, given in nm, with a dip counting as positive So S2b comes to -0.21 nm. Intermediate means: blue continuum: 20.7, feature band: 22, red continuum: 21.5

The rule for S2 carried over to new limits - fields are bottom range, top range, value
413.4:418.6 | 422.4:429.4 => 0.95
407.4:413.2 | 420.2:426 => 1.01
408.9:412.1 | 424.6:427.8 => 1.00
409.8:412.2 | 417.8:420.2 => 1.05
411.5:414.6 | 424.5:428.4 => 0.94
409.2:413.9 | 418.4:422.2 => 1.03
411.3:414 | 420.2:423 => 0.96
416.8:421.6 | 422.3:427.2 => 0.97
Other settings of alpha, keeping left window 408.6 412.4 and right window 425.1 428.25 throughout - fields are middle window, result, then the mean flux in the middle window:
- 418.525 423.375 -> -0.03 mag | 21.3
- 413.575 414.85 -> -0.06 mag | 21.9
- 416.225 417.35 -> -0.06 mag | 22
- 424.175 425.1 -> 0.01 mag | 20.6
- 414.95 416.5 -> -0.07 mag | 22.1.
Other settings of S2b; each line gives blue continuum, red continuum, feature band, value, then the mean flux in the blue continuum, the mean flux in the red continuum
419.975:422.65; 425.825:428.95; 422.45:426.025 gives 0.018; 21.5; 20.6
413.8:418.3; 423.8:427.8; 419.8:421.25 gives -0.021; 21.9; 20.8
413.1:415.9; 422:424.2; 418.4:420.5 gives 0.029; 21.6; 21.3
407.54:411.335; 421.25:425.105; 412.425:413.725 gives -0.083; 20.4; 21.1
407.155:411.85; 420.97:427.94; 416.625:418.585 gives -0.063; 20.7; 21.1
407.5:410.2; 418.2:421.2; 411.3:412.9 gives -0.120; 20.6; 21.6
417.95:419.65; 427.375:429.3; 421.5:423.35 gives 0.007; 21.6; 20.4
